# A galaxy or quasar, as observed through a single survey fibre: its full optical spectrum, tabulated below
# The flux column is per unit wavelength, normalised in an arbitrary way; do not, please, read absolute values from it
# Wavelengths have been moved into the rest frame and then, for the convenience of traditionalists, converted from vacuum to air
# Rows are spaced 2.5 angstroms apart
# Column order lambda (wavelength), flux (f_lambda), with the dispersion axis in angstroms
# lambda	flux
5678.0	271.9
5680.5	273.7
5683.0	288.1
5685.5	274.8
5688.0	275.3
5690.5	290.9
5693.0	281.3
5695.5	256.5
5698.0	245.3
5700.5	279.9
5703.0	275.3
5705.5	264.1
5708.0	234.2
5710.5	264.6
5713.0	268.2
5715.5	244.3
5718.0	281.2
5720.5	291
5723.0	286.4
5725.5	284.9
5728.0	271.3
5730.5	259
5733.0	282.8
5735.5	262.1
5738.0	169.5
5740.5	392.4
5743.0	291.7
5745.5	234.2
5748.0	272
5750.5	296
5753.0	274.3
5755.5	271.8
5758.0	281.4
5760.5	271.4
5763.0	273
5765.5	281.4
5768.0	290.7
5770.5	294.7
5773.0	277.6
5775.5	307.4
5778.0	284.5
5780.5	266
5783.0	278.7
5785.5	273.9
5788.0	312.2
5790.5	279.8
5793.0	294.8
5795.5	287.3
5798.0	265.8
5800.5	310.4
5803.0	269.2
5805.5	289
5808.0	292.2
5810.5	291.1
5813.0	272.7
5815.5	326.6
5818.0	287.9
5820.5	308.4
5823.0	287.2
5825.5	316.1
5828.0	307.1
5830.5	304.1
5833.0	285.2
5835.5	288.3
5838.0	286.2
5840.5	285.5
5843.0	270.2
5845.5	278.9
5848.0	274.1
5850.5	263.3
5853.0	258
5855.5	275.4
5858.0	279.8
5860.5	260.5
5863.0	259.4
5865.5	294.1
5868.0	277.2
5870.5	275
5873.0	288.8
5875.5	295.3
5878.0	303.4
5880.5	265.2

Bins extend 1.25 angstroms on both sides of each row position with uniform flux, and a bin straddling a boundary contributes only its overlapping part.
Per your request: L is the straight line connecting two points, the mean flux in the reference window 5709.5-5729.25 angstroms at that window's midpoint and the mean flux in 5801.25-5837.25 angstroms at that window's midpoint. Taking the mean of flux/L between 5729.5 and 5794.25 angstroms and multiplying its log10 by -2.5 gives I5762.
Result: 0.01 mag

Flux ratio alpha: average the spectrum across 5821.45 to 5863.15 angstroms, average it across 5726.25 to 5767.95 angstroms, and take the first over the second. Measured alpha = 1.03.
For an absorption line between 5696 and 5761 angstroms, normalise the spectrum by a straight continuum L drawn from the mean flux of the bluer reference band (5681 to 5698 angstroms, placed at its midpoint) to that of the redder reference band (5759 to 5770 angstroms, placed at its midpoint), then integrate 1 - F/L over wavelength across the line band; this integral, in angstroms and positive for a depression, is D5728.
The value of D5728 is 1.6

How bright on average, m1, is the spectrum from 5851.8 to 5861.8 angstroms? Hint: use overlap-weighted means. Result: 268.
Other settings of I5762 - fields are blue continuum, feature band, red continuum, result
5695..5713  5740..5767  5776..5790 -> -0.028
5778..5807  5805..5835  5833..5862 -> -0.067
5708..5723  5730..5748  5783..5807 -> 0.011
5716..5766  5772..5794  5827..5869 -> -0.035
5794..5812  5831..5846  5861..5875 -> -0.005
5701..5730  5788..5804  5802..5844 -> -0.001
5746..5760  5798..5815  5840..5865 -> -0.055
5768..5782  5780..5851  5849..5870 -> -0.036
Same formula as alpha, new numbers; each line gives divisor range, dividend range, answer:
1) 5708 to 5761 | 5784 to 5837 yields 1.07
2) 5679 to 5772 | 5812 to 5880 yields 1.04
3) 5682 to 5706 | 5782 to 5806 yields 1.05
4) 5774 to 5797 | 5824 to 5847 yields 1.01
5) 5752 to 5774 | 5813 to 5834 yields 1.08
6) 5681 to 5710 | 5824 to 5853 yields 1.06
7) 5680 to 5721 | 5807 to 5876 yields 1.06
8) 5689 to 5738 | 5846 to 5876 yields 1.03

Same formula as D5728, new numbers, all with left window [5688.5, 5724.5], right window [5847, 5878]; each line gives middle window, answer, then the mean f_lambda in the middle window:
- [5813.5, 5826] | -1.3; 303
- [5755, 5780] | -1.0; 283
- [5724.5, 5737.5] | 0.2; 266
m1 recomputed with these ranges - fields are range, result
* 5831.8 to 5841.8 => 286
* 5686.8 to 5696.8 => 276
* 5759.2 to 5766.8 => 275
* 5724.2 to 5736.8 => 272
